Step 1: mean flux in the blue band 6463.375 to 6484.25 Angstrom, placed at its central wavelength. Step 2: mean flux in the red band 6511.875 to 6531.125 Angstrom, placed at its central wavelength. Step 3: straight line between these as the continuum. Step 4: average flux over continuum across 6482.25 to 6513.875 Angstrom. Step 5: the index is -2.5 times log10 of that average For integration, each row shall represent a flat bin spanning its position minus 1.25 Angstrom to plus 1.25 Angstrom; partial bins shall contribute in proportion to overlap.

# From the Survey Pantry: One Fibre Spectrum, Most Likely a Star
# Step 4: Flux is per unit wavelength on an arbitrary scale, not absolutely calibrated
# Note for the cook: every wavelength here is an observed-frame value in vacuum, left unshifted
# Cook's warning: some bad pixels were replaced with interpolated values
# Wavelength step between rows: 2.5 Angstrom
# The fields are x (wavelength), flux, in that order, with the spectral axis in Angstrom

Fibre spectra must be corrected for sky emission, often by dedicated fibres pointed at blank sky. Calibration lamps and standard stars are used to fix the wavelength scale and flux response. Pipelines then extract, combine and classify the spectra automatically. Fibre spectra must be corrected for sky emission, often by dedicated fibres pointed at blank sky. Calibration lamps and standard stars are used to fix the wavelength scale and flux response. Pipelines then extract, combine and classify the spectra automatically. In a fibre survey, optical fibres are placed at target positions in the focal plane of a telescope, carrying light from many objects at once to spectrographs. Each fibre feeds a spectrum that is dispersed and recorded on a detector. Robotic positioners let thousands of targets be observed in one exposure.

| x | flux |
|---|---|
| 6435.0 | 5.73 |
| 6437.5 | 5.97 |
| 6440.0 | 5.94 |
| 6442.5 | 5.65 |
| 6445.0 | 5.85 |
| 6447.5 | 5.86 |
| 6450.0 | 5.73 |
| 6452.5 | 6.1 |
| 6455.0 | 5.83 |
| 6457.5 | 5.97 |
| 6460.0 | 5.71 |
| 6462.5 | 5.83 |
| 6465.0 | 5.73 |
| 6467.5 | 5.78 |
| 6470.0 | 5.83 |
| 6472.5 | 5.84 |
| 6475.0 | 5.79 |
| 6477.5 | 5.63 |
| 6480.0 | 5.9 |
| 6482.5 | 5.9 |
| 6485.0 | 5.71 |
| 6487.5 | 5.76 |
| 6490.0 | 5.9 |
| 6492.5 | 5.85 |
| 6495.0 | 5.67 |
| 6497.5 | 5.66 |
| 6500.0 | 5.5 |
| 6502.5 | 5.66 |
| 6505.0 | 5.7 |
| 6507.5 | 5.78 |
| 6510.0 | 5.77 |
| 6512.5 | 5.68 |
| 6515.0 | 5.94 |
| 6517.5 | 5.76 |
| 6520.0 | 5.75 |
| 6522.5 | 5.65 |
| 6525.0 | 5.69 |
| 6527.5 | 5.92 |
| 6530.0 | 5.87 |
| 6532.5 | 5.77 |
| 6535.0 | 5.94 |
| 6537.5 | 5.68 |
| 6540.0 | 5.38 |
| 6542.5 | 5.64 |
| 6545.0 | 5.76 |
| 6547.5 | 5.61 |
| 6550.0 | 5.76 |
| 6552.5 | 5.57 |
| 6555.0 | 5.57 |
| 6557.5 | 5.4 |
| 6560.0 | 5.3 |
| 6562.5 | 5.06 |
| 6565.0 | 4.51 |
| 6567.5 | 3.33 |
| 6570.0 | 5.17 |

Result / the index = 0.012 mag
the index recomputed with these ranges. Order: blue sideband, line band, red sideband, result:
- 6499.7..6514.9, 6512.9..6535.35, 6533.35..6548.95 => -0.02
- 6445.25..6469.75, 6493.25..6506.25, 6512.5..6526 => 0.03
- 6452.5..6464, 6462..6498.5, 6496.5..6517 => 0.00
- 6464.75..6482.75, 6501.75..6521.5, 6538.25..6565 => -0.02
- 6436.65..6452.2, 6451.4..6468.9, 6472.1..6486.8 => 0.00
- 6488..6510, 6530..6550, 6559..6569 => -0.15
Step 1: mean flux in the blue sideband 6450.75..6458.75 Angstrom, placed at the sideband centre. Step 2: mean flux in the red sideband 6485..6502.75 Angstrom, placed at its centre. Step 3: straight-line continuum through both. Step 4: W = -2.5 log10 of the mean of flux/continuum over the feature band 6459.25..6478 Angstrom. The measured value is 0.02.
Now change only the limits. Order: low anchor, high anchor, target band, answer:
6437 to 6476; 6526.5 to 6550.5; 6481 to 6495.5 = 0.00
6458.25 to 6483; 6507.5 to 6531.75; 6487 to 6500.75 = 0.01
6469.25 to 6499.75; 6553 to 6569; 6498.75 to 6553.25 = -0.08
